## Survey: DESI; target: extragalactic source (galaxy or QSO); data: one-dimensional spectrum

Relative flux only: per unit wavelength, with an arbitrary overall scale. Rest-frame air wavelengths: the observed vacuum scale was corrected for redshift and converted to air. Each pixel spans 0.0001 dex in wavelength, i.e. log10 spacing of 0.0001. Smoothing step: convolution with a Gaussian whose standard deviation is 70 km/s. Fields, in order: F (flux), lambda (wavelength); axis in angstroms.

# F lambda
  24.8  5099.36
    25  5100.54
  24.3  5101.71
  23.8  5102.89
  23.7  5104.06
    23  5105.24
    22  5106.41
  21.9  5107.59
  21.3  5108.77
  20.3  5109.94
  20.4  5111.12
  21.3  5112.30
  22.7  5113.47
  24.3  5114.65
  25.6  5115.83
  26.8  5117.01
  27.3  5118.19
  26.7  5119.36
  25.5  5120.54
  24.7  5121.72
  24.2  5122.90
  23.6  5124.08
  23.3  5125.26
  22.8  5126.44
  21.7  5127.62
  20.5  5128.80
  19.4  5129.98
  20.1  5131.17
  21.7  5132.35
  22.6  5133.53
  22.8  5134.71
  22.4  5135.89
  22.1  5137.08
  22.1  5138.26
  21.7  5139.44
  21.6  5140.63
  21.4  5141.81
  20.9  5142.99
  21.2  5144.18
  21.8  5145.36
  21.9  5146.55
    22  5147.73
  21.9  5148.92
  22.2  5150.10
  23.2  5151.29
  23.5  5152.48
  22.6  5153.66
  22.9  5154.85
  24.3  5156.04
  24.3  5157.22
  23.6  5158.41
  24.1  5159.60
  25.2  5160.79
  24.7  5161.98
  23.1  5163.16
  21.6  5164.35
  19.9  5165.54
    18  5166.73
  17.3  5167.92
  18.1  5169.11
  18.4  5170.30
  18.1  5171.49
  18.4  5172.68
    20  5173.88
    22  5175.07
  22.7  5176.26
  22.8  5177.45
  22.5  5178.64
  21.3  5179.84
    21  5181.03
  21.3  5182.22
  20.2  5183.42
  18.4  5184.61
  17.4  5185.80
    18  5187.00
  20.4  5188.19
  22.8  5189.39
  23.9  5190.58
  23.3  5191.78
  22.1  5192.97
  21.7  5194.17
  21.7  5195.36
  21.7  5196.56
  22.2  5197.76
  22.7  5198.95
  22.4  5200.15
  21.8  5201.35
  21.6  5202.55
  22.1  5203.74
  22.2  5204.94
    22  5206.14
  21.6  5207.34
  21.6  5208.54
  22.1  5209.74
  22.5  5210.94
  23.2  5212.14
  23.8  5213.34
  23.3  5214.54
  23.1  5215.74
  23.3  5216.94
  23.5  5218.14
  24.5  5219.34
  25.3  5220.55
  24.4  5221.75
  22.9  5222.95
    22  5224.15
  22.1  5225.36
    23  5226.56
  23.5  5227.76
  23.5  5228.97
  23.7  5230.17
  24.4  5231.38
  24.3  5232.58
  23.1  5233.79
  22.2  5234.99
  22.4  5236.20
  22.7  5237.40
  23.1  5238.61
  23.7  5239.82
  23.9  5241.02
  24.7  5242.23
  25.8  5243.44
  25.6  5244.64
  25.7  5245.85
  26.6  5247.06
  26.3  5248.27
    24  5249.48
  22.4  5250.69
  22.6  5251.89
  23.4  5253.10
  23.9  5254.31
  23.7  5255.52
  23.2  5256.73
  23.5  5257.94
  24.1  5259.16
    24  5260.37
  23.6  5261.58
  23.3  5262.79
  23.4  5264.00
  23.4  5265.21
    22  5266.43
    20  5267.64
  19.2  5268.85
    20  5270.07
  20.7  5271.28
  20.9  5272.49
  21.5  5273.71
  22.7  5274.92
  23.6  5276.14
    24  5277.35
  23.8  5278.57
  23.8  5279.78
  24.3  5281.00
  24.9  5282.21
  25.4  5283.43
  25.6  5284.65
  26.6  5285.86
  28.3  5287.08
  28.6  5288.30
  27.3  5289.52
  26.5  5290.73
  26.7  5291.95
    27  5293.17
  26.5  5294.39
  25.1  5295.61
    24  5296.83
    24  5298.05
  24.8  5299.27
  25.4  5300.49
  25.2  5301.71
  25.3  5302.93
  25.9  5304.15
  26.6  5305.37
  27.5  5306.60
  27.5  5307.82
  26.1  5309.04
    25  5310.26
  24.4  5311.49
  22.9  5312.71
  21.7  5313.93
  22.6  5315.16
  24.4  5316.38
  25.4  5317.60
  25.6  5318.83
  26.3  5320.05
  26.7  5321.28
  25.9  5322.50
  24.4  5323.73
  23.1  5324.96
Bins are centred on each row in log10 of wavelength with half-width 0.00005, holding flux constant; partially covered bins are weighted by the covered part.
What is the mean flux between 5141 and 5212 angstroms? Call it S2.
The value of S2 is 21.6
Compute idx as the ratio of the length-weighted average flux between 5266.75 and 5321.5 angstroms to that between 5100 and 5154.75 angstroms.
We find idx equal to 1.08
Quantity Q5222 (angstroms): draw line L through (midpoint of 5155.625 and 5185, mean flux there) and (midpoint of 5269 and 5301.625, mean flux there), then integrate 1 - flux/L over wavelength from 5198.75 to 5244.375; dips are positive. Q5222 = -0.7 angstroms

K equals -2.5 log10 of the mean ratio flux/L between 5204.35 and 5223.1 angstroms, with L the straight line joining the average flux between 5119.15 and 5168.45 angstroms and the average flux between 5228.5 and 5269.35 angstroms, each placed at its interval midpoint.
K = 0.00 mag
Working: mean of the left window 22.4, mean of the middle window 23.1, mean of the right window 23.6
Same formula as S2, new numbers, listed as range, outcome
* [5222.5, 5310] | 24.2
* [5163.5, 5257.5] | 22.4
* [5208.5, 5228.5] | 23.2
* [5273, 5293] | 25.2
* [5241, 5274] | 23.3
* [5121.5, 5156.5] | 22.2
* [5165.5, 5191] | 20.1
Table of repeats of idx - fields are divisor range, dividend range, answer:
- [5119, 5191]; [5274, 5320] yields 1.16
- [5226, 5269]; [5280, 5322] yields 1.08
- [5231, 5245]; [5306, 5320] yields 1.05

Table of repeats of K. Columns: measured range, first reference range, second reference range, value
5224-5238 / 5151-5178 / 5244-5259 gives 0.024 mag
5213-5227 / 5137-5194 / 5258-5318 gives -0.031 mag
